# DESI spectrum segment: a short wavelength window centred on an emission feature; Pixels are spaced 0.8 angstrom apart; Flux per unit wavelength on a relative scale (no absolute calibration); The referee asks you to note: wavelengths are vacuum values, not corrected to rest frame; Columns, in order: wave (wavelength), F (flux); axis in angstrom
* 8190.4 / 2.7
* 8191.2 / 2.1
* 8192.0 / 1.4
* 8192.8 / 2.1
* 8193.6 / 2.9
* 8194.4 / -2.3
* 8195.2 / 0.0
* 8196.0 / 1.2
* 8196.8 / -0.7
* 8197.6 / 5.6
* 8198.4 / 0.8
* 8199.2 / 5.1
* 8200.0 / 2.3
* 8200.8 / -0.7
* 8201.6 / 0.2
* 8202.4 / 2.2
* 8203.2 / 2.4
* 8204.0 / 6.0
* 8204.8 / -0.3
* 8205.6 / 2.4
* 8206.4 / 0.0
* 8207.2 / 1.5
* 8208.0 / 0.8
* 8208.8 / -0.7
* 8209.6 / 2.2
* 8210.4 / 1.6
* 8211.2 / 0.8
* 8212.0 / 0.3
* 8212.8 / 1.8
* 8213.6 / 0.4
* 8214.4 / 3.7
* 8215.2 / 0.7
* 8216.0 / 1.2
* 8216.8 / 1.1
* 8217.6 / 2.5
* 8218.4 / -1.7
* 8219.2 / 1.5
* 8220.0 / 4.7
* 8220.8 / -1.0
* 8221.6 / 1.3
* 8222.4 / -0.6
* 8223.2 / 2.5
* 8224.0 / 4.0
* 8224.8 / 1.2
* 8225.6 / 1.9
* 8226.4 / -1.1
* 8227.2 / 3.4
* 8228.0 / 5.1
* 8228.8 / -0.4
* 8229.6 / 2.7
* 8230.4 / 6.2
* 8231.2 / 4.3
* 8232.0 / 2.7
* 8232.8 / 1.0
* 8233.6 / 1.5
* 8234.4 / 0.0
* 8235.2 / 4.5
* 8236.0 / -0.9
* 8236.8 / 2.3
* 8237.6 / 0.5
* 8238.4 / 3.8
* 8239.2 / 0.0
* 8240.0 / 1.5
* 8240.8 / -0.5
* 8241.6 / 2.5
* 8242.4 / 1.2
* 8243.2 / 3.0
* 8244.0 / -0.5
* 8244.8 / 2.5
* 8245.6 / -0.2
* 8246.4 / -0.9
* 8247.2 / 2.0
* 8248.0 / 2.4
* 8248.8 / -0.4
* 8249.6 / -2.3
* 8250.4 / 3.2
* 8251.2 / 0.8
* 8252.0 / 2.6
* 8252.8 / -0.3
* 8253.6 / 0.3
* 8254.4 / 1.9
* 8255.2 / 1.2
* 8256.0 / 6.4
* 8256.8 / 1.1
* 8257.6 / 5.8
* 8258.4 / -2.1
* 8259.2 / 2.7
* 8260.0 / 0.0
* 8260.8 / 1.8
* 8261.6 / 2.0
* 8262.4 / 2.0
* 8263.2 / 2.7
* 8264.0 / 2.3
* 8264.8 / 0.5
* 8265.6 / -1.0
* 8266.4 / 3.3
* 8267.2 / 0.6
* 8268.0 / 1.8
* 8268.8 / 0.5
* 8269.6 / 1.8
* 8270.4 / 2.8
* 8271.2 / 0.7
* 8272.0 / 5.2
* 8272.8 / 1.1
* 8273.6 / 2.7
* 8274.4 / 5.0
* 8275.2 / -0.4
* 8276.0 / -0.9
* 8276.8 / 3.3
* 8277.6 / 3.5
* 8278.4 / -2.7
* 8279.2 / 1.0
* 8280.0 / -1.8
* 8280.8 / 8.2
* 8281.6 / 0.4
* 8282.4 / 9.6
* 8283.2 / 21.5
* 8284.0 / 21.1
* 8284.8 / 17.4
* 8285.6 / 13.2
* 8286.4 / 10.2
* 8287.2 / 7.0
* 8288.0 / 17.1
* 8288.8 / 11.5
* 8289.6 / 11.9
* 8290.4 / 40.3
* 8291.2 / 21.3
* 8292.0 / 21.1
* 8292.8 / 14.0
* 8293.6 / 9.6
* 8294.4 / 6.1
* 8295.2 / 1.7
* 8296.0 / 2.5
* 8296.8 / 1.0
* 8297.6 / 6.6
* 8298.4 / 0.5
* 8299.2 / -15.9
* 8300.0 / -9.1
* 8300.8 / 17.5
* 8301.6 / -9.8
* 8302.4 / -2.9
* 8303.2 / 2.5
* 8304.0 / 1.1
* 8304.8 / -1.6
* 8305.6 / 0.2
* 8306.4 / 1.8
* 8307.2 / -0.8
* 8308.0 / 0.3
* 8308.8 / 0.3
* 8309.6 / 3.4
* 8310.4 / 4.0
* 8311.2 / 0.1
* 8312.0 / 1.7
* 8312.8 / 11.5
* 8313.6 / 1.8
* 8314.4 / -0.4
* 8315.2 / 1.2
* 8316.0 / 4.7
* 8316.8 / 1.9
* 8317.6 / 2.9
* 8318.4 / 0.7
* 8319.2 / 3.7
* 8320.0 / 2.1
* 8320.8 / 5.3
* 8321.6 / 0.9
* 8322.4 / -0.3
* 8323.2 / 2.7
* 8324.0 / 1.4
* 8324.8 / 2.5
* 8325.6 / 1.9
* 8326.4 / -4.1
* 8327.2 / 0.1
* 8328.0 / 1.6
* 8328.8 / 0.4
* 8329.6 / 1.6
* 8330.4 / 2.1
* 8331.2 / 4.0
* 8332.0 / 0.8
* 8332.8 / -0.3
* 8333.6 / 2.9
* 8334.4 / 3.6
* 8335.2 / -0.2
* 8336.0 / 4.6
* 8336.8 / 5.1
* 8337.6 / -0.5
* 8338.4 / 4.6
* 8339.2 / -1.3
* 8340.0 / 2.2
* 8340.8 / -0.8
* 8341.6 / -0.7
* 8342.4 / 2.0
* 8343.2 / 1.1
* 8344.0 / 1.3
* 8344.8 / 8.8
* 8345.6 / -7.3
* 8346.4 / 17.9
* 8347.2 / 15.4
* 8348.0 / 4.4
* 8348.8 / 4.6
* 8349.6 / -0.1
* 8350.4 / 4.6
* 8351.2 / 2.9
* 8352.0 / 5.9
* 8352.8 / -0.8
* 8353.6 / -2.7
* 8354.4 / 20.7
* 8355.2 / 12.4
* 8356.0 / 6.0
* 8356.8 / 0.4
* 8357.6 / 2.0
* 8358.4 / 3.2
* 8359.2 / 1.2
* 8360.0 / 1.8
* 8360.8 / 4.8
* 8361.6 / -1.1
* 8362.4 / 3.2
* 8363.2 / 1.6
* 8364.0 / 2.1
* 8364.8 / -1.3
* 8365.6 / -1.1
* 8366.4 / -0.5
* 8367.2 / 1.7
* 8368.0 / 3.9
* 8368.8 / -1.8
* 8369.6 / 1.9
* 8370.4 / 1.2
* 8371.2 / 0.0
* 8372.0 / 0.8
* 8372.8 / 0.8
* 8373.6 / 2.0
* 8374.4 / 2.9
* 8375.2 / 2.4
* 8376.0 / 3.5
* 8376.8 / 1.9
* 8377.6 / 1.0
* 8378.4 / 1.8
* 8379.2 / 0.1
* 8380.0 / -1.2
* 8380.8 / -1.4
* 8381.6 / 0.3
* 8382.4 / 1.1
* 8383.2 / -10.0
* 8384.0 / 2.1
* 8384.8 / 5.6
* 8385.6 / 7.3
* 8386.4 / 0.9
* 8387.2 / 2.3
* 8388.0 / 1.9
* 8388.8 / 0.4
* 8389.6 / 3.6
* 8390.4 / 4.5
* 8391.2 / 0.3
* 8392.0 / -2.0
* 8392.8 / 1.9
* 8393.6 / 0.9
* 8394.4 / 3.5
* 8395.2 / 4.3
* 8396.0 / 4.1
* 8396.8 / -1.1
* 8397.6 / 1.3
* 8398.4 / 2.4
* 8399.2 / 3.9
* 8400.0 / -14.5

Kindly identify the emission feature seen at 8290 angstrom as [O II] 3727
